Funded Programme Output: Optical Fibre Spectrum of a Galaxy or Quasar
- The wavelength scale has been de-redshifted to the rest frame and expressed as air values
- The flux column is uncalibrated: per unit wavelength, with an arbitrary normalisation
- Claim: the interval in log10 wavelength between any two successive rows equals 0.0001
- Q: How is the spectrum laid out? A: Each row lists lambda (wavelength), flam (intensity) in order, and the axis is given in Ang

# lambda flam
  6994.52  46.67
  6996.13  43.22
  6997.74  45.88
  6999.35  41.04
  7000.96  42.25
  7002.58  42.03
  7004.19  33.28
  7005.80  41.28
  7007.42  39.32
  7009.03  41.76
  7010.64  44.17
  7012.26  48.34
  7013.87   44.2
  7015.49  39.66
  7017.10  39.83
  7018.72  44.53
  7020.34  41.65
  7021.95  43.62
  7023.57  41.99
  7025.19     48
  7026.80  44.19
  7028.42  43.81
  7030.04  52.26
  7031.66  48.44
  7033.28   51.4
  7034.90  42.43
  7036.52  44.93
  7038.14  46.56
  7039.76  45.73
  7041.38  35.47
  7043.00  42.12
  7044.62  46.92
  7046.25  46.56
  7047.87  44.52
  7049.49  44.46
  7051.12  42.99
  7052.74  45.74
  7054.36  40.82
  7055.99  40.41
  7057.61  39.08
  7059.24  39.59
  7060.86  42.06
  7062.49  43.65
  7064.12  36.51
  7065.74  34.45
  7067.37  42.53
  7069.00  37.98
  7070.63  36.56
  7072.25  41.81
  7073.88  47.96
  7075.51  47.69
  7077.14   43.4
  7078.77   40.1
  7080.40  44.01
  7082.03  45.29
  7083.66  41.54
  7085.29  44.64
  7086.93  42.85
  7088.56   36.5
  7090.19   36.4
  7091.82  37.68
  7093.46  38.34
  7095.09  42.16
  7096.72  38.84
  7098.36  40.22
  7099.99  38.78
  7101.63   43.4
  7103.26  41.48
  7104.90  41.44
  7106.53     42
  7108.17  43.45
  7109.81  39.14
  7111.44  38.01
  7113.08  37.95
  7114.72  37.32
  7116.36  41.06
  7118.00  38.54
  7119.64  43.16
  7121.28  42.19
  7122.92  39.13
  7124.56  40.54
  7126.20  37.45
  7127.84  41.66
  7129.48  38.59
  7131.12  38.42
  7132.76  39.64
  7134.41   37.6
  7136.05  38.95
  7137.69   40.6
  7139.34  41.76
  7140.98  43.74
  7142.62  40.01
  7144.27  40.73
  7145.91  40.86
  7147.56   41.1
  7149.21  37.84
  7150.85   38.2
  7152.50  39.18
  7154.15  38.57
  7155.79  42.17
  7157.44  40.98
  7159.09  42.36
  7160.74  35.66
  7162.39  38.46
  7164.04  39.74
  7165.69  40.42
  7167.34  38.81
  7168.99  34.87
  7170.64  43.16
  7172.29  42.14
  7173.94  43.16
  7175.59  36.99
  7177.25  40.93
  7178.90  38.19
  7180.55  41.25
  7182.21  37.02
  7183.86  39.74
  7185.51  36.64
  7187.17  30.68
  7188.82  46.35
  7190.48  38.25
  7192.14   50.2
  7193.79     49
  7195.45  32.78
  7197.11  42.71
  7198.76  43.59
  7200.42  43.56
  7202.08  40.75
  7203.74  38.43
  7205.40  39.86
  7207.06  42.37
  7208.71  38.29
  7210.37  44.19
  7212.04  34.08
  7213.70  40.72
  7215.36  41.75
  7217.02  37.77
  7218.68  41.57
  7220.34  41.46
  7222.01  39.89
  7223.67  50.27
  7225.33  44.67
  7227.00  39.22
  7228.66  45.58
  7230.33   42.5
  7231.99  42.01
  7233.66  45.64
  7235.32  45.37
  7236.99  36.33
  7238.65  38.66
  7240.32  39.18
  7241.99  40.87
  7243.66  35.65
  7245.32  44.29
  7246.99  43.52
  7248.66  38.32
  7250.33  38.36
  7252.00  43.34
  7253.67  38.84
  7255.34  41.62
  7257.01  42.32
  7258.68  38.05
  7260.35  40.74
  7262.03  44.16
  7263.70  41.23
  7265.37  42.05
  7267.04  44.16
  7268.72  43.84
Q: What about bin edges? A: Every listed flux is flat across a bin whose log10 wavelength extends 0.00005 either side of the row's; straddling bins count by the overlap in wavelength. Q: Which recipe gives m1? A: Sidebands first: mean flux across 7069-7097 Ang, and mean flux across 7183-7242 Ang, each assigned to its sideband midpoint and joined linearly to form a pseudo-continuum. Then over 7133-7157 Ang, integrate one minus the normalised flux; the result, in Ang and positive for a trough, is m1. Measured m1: 0.7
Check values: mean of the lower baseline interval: 41.5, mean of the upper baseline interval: 41.3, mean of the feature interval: 40.1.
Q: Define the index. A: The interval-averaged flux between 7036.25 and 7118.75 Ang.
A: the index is 41.4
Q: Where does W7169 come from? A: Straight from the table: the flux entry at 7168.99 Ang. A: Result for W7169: 34.87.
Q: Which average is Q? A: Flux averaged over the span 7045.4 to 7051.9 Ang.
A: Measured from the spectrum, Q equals 44.6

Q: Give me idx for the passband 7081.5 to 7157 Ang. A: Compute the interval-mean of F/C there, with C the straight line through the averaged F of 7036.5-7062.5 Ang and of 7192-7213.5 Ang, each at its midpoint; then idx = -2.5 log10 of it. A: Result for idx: 0.05 mag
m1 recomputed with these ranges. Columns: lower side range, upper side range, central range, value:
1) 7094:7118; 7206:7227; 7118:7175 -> 0.9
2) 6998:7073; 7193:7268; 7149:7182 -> 1.7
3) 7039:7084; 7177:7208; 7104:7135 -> 1.2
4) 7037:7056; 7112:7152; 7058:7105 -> 1.3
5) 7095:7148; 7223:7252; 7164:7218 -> 1.2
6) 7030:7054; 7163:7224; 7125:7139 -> 1.0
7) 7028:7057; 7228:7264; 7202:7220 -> 0.8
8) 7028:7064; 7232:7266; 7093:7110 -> 0.9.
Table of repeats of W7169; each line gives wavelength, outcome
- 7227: 39.22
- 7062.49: 43.65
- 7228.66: 45.58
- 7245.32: 44.29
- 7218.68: 41.57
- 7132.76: 39.64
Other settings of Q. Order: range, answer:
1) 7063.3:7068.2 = 37.8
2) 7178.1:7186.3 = 38.6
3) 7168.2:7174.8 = 40.9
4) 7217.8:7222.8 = 40.9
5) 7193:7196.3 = 40.7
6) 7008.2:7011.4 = 43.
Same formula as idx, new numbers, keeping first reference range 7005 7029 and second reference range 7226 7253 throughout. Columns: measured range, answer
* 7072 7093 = 0.008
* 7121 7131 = 0.065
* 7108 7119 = 0.083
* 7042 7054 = -0.041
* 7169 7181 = 0.035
